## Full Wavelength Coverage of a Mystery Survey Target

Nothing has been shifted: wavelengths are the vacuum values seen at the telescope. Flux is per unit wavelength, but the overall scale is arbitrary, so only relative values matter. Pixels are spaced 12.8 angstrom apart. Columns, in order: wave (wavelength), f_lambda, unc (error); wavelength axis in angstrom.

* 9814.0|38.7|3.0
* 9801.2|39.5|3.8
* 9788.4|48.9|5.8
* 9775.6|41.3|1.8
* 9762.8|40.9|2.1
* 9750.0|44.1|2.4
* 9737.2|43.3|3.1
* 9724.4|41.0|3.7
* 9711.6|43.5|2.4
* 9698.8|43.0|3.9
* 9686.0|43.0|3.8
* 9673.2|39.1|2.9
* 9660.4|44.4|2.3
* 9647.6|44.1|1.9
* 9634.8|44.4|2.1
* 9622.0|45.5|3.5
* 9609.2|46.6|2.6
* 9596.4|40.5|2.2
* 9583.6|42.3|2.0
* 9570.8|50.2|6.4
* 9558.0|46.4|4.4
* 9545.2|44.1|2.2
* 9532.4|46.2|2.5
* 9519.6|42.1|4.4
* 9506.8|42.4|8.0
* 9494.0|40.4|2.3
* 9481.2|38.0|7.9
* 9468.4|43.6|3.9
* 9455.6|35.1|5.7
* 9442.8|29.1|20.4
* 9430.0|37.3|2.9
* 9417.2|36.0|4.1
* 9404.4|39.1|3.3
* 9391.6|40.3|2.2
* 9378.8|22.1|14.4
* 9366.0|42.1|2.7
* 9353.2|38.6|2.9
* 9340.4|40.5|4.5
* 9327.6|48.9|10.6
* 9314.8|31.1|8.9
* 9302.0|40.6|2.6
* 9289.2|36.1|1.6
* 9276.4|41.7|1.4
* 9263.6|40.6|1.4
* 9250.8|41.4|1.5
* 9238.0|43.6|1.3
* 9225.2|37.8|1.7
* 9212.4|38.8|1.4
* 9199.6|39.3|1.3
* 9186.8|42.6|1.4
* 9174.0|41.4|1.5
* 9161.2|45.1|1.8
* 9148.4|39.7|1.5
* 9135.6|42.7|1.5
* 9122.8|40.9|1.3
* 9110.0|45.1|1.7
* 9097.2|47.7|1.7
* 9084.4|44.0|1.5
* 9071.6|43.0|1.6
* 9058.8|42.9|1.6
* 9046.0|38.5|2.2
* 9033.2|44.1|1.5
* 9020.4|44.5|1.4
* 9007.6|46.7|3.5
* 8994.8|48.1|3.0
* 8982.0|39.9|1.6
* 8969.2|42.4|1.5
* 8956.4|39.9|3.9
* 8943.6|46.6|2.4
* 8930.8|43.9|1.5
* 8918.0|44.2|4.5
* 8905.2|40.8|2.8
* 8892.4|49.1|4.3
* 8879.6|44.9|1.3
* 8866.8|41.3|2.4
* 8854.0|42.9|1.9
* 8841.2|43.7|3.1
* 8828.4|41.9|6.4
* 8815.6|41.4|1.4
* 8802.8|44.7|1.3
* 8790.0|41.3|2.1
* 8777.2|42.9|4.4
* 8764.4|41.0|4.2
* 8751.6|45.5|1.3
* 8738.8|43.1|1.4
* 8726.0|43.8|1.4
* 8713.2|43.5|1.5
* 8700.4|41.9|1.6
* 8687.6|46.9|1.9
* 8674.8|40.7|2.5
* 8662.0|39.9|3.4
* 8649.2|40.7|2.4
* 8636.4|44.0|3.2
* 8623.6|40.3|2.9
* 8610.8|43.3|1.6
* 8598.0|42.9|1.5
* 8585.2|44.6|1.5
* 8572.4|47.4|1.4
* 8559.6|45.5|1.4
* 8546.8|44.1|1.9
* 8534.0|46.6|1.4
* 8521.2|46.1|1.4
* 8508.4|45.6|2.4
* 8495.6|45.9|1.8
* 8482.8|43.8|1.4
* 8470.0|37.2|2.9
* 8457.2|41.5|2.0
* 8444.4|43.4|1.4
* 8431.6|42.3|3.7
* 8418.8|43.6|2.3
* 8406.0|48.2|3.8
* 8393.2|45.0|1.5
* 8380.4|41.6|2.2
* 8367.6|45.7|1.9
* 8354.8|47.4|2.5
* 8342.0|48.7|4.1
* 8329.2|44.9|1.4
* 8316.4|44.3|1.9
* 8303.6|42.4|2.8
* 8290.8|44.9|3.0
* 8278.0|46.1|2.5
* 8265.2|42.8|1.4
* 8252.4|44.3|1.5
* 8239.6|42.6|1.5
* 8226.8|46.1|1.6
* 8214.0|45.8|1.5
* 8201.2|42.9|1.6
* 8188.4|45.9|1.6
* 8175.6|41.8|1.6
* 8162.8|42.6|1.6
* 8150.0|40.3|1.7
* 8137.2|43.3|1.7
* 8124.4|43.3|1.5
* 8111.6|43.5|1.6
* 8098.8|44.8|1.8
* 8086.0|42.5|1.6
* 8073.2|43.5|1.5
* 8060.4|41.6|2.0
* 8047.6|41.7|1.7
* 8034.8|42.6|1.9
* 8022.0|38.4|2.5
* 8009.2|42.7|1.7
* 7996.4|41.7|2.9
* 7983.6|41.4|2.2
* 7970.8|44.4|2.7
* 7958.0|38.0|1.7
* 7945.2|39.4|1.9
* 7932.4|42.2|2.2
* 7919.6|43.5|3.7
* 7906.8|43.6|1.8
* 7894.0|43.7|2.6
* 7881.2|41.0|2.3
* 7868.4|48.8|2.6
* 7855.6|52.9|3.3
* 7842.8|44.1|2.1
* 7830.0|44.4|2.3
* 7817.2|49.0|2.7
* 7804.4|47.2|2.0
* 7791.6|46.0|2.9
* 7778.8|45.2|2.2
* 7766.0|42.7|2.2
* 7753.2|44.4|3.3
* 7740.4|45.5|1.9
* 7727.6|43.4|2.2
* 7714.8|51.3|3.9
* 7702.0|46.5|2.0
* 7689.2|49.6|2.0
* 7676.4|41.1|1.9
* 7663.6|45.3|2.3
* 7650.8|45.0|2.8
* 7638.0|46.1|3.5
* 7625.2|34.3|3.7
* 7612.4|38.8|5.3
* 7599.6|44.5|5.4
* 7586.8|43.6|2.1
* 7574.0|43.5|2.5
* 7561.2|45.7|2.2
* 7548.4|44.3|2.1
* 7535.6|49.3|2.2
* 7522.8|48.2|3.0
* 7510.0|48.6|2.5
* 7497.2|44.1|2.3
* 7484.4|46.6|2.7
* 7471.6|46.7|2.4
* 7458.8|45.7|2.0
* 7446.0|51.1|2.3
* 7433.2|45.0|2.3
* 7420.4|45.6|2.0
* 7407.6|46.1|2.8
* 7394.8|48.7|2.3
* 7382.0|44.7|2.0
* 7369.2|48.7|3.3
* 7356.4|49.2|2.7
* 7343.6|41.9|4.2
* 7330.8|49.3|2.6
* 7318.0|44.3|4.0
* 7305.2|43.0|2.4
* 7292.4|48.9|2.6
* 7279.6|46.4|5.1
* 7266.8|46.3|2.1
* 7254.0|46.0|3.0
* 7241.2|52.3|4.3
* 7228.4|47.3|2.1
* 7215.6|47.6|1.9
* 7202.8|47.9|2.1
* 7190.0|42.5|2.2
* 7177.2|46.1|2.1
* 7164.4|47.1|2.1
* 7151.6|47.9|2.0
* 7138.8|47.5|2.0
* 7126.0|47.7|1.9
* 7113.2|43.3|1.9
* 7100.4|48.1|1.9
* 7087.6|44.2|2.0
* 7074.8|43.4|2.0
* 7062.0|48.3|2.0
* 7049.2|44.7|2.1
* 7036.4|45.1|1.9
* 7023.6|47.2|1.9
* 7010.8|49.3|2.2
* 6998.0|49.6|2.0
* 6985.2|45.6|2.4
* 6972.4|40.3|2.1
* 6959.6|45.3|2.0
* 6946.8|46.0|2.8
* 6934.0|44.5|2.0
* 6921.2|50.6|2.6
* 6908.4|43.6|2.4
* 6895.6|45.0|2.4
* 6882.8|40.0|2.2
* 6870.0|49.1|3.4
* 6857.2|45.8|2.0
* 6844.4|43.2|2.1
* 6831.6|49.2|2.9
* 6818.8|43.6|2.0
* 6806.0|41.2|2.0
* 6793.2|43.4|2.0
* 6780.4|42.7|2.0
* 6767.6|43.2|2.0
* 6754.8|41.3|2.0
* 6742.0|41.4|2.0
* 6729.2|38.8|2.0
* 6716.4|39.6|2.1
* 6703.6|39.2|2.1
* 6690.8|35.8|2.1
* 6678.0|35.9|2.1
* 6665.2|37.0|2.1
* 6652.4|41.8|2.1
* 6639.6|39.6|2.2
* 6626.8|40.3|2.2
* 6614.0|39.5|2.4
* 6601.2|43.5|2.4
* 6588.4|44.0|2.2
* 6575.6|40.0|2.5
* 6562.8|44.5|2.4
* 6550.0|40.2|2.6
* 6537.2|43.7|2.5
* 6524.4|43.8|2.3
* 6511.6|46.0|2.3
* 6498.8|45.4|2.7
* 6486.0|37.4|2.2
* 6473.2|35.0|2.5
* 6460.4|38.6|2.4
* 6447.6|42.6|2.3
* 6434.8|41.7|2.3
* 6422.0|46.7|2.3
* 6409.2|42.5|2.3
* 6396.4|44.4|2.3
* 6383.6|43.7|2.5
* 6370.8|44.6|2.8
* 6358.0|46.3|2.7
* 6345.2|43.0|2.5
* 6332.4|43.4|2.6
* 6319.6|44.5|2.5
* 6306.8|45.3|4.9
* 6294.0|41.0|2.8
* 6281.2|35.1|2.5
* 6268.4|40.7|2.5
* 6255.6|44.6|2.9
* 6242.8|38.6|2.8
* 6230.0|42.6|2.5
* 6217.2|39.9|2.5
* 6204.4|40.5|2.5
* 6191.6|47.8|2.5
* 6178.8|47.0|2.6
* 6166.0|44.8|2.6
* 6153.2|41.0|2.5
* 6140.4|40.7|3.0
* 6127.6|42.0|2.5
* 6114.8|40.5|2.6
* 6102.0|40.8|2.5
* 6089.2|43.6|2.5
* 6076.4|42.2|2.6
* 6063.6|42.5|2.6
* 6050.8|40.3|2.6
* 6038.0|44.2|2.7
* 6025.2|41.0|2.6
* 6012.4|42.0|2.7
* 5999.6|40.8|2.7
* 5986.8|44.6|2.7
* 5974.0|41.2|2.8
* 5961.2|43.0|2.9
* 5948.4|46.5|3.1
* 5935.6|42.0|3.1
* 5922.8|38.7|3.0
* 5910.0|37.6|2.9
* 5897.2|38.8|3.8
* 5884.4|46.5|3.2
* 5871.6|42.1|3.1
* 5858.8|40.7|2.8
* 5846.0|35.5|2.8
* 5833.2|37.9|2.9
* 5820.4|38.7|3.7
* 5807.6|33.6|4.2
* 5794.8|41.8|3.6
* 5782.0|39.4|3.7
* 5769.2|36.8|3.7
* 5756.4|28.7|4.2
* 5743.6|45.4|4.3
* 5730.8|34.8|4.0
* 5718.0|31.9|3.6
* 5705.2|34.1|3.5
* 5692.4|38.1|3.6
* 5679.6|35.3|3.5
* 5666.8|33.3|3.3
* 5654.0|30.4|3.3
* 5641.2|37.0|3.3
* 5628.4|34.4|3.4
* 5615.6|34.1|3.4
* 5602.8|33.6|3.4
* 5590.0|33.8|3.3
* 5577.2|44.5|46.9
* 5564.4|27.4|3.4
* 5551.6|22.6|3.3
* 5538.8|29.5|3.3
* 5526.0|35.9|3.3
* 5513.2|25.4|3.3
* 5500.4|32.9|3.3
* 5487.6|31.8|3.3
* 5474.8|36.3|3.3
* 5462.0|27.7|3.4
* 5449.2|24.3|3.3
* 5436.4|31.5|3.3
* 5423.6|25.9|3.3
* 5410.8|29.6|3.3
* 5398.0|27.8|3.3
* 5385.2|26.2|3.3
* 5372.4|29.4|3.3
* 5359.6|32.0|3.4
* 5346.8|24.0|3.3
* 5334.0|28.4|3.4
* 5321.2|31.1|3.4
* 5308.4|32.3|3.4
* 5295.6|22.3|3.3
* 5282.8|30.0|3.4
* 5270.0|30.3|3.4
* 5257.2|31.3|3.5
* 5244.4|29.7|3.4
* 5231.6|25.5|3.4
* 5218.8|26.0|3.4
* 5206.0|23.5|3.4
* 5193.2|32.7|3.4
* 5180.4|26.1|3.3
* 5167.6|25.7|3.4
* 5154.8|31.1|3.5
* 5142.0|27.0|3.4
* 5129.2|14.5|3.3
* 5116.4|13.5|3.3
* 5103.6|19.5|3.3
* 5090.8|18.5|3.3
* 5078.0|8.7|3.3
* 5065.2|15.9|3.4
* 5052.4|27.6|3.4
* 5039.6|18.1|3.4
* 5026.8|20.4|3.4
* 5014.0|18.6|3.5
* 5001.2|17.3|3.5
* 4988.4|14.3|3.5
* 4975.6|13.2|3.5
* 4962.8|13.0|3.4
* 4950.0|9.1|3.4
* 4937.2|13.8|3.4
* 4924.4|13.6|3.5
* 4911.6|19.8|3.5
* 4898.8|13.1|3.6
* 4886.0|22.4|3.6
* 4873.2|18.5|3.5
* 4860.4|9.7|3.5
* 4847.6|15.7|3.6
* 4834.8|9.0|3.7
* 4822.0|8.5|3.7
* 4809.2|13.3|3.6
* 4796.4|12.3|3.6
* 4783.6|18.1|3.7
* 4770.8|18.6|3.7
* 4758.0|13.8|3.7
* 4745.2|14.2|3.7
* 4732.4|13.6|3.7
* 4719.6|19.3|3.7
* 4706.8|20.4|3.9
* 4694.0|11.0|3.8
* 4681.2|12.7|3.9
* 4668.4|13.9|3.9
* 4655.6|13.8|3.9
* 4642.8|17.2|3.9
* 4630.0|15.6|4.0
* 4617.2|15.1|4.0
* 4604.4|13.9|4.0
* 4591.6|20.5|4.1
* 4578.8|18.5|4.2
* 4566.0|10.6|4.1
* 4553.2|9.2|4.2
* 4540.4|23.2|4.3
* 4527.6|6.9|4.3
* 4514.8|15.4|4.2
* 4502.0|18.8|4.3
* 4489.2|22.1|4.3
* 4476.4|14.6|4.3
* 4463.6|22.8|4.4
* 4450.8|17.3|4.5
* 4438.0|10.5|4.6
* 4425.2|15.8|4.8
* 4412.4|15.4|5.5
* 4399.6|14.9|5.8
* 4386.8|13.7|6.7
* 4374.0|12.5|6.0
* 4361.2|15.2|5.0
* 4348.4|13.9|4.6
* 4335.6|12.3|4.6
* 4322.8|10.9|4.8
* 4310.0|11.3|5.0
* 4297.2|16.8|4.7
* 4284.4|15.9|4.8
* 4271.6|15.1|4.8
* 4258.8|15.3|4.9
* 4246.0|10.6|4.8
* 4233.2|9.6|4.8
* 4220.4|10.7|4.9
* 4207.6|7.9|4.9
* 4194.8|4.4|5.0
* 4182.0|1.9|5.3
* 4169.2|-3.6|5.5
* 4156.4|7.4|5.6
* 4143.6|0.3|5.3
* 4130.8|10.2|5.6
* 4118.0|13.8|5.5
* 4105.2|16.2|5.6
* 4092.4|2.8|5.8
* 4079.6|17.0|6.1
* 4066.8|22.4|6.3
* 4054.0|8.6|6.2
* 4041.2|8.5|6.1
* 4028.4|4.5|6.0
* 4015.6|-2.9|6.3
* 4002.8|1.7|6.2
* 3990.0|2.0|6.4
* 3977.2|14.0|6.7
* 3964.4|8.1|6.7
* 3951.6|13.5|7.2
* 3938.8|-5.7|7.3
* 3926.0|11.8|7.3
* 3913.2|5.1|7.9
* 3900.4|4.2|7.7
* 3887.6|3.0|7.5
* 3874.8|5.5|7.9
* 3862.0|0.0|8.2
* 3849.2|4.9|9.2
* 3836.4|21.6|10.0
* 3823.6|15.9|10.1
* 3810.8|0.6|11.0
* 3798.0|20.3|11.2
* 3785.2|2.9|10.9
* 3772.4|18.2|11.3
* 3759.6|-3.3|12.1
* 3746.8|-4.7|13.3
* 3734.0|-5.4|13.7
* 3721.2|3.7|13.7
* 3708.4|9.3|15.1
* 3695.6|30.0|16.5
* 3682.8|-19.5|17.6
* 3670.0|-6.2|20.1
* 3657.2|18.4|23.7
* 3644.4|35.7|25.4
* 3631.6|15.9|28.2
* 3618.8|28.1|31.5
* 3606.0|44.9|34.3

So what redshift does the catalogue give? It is 0.29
